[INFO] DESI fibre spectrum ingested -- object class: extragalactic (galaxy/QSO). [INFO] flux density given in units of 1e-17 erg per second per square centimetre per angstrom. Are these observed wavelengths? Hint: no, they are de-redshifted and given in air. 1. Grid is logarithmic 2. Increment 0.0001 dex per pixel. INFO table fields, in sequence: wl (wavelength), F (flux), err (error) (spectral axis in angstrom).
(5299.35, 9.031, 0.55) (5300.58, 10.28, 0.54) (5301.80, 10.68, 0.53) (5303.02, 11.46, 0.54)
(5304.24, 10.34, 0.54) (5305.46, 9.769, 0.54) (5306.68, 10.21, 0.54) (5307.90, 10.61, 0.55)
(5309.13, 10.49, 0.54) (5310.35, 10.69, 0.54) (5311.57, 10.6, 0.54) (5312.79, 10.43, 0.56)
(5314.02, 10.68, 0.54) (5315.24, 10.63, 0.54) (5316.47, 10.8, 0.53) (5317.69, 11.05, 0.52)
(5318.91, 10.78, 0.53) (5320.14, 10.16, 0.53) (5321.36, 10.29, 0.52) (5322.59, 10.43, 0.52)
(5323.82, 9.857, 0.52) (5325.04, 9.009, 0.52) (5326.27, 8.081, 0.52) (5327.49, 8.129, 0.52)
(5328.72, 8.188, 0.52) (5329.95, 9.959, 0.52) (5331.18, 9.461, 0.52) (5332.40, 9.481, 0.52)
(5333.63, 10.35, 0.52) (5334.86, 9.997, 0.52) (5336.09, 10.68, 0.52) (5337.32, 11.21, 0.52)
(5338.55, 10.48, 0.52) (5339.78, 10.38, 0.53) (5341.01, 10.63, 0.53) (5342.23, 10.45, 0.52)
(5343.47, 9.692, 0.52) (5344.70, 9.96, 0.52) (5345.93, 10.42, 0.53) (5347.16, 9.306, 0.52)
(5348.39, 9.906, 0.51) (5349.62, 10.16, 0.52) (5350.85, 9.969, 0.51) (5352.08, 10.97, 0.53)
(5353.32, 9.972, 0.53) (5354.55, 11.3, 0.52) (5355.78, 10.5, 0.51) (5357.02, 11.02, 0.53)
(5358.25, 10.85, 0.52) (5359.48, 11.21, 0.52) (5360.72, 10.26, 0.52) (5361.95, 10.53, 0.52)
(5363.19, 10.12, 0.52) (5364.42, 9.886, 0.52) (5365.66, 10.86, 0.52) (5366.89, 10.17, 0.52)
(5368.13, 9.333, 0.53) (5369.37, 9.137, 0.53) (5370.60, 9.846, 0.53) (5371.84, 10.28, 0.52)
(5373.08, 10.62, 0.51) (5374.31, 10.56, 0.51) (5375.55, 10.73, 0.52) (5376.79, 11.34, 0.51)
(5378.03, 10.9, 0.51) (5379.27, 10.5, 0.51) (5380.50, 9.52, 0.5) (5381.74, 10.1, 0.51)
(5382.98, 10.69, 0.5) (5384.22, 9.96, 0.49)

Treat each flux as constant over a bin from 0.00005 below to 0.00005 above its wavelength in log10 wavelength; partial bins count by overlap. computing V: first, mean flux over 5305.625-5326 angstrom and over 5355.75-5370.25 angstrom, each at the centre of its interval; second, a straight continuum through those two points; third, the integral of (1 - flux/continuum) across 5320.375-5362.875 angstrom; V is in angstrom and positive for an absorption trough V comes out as 1.0 angstrom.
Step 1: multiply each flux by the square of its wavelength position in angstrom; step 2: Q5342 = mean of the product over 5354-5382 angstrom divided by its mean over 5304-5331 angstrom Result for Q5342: 1.06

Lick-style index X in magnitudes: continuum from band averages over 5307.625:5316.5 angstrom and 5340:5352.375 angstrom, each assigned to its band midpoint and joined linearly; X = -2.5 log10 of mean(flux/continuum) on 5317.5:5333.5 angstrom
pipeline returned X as 0.09 mag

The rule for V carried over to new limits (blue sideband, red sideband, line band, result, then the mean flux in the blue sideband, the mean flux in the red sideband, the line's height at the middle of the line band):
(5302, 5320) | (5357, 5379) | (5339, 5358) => 0.3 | 10.6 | 10.4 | 10.5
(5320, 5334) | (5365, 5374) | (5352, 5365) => -0.9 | 9.41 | 10.1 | 9.89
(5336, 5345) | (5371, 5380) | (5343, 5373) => 0.9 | 10.4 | 10.7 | 10.6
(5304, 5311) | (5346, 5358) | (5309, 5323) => -0.3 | 10.4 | 10.4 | 10.4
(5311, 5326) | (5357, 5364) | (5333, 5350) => 0.4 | 10.3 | 10.6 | 10.5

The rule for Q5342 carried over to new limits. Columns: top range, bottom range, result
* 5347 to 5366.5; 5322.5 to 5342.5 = 1.08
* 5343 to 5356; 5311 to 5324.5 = 0.98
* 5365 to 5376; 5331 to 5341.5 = 1.00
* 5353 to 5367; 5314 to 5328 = 1.08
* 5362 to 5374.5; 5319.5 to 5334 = 1.09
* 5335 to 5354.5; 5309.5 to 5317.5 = 0.98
